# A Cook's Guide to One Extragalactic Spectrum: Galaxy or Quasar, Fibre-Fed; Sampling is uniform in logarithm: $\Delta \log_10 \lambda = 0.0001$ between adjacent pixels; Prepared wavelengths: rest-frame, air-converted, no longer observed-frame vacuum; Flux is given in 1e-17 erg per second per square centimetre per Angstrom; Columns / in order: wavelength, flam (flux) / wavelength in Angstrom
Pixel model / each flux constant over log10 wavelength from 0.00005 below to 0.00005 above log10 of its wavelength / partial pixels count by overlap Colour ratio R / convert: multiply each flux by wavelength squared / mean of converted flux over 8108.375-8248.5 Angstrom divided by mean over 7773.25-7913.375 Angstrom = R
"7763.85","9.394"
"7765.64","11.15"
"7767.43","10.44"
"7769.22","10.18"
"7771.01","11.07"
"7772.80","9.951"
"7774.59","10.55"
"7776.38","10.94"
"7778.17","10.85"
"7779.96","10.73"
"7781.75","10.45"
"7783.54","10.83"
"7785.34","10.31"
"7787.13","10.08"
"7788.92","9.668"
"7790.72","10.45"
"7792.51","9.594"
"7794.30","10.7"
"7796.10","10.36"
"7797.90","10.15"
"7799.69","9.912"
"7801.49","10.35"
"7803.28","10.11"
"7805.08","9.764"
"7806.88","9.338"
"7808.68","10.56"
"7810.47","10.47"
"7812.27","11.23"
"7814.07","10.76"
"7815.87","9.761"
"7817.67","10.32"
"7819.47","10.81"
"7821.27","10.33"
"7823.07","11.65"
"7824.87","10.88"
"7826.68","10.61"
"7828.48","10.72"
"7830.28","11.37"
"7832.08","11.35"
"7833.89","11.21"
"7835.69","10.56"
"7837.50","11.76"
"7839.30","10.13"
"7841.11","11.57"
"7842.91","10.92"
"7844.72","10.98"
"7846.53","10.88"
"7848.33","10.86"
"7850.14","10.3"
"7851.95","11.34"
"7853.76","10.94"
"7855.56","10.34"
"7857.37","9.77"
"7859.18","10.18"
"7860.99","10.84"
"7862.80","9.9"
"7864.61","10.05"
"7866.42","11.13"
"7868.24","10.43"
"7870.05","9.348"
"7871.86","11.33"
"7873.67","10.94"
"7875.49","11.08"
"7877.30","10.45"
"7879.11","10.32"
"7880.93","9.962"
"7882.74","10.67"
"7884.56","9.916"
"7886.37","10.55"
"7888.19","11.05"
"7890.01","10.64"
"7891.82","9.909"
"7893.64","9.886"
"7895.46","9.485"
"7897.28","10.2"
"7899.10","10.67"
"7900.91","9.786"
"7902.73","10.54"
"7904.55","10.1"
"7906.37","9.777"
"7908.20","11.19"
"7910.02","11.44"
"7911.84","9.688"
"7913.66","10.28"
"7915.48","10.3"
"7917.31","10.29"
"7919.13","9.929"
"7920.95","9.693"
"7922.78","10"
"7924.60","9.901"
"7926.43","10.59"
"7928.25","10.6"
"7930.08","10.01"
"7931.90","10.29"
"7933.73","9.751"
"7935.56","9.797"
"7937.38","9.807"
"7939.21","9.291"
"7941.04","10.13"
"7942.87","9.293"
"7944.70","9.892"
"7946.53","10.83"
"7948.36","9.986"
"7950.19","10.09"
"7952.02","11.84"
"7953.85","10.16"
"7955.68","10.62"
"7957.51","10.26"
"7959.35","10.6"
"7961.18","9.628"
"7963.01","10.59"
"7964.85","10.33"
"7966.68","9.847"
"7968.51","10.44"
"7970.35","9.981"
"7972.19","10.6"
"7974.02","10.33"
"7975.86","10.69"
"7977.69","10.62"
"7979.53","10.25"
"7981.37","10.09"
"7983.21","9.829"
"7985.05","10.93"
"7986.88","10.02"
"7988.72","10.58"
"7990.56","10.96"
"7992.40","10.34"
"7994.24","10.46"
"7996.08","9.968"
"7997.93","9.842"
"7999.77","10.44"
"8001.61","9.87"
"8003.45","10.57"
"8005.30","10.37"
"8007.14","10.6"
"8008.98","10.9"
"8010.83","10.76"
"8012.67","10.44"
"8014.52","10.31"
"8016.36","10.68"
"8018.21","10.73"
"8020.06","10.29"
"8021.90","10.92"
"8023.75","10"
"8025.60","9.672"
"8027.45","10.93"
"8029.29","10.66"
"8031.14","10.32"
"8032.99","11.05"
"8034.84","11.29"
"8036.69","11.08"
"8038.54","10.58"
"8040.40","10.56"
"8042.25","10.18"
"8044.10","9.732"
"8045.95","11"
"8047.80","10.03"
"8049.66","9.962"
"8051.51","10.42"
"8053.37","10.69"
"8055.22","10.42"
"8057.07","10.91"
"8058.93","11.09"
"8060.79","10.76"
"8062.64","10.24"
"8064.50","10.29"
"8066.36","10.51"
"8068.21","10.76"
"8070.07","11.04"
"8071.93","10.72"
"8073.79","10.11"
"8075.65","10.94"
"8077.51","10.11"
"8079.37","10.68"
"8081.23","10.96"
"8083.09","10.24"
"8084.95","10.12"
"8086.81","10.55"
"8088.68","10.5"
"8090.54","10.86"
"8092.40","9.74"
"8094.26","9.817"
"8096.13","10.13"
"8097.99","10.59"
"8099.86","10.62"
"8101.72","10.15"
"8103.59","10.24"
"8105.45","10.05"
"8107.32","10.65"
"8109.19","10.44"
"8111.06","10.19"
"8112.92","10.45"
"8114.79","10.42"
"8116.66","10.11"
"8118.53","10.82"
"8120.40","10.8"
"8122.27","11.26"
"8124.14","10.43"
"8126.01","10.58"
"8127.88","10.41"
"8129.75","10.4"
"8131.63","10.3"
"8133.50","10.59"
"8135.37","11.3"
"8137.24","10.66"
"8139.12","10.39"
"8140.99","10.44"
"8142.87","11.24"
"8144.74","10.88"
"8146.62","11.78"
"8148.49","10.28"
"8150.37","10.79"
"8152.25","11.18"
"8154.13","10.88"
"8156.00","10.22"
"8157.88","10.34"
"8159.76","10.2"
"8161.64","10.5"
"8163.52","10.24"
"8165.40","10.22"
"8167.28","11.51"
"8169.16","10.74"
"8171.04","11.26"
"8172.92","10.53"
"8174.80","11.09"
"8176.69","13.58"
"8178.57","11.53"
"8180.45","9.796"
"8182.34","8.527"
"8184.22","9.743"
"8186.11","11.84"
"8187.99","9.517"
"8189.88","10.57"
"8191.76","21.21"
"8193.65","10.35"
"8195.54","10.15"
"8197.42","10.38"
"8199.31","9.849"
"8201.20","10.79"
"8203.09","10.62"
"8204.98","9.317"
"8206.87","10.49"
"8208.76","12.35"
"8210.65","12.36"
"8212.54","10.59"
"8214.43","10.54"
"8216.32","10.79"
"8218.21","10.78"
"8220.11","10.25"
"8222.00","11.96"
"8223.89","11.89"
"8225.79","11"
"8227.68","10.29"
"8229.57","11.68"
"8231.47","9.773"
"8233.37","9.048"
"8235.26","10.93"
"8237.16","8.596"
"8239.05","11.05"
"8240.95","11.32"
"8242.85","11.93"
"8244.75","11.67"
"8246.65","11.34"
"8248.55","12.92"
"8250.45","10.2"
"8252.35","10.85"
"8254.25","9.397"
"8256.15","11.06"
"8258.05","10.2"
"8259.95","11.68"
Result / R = 1.12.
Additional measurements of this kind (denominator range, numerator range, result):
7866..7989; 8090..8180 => 1.09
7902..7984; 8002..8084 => 1.06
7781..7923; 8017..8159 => 1.07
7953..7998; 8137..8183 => 1.09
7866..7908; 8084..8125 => 1.06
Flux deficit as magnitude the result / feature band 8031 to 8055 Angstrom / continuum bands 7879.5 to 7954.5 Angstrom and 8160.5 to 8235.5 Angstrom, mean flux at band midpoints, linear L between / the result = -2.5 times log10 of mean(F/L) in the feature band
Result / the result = 0.00 mag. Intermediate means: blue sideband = 10.2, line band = 10.5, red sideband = 11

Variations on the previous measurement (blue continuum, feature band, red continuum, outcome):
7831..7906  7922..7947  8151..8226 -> 0.07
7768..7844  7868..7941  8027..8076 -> 0.03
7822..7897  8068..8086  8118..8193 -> 0.03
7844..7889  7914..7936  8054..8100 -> 0.04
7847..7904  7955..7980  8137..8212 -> 0.03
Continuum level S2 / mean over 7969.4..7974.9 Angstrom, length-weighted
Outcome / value 10.3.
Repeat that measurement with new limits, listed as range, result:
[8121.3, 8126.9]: 10.8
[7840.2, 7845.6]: 11.2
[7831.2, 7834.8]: 11.3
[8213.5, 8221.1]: 10.6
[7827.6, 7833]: 11.1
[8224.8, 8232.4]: 10.7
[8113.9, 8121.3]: 10.5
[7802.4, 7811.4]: 10.1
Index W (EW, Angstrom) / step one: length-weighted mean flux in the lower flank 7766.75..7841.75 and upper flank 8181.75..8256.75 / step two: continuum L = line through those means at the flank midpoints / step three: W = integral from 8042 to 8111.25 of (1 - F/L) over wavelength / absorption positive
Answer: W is 2.4 Angstrom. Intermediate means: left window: 10.5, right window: 11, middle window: 10.4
